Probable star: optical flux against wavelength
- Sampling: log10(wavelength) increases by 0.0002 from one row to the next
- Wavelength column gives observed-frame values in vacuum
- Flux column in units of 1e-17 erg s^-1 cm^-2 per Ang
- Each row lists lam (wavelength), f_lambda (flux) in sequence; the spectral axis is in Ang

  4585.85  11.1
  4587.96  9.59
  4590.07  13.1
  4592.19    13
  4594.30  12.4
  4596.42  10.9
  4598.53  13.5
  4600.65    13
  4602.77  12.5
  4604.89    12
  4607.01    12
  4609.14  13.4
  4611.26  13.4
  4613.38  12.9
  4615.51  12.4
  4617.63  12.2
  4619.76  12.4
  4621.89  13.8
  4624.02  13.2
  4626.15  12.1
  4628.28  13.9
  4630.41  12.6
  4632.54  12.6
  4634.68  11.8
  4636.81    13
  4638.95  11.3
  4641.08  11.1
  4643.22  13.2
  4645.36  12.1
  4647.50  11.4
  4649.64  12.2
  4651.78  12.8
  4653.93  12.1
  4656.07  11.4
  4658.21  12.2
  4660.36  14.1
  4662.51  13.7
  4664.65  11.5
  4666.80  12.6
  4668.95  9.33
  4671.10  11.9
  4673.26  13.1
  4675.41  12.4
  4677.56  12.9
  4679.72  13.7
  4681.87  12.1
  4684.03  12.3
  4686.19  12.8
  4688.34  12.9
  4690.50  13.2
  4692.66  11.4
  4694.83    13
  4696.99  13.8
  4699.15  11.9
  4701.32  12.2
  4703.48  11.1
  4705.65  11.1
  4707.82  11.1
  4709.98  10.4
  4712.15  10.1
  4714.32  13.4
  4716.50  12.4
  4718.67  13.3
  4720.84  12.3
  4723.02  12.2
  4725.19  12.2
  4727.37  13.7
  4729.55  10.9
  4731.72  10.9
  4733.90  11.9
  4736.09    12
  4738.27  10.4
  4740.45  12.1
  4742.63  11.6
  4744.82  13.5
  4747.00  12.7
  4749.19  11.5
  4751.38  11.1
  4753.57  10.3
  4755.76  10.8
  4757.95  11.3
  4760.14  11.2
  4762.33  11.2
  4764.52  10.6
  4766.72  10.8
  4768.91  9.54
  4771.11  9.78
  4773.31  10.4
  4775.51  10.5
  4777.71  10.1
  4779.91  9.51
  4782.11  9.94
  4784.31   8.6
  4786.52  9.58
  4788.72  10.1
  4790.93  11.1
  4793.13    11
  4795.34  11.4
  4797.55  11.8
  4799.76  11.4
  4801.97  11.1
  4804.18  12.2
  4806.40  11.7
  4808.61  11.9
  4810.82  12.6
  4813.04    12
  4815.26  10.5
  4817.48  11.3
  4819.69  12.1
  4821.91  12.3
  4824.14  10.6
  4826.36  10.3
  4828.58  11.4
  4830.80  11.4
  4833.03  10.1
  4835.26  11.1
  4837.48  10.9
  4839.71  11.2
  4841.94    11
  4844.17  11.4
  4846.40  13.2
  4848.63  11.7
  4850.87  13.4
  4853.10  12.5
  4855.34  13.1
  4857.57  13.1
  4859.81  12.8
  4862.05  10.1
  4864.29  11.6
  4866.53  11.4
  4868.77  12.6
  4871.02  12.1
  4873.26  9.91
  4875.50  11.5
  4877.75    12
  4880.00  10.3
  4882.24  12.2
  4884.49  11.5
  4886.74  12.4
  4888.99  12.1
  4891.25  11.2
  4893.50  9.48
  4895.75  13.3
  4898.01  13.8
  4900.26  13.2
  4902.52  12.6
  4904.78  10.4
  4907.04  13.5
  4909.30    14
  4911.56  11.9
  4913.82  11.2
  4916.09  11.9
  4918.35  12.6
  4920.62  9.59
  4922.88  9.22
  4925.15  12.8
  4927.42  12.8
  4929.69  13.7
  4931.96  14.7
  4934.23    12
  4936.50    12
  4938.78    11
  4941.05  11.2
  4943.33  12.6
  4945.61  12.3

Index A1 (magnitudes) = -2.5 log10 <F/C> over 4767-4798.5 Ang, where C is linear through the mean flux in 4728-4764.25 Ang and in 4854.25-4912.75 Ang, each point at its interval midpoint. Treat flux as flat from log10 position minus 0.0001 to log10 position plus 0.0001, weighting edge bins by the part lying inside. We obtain 0.136 mag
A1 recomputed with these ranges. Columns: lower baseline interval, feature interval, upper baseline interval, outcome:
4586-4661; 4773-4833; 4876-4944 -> 0.111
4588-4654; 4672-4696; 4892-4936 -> -0.024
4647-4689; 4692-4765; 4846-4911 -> 0.048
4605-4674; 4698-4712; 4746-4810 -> 0.040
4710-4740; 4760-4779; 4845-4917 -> 0.151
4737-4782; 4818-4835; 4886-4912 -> 0.041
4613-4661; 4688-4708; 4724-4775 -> -0.032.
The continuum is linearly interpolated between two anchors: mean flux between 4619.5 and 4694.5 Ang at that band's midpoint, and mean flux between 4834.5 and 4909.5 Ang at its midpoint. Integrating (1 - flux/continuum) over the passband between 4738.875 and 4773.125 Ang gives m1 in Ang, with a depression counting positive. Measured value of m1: 2.9 Ang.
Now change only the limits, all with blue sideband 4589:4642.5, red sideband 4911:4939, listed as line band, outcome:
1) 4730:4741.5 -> 0.86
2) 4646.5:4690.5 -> 0.31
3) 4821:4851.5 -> 1.92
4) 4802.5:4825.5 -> 0.97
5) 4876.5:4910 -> -0.17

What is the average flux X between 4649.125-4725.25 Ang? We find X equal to 12.3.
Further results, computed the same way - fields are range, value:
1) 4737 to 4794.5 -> 10.7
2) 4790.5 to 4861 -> 11.7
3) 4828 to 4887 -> 11.7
